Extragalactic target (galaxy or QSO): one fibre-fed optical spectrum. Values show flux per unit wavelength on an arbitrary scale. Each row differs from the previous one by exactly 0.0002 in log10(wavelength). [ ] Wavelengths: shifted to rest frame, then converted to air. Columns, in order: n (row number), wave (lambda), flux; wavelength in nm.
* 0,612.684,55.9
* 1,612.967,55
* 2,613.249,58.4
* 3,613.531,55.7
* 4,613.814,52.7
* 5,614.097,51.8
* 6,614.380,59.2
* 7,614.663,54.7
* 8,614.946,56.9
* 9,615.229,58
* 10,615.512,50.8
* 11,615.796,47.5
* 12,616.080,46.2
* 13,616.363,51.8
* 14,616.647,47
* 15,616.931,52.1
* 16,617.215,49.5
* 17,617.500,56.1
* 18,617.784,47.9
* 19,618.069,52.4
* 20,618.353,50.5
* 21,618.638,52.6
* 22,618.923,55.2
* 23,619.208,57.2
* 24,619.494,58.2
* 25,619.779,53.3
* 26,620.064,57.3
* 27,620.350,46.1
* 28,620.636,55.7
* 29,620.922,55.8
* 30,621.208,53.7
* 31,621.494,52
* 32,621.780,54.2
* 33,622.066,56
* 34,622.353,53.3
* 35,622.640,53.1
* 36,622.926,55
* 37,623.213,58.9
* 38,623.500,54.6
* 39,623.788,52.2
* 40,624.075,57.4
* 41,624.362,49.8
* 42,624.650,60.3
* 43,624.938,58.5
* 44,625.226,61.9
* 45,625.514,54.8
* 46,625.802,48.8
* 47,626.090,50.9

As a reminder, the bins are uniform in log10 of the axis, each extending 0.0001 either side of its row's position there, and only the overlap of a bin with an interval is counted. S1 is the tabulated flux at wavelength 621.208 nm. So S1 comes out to 53.7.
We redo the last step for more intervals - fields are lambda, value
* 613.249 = 58.4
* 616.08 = 46.2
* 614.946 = 56.9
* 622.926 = 55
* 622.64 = 53.1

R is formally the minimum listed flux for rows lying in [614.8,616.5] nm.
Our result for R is 46.2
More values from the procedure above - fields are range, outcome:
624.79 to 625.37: 58.5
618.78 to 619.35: 55.2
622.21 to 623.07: 53.1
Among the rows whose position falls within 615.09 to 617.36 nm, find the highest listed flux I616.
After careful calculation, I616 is 58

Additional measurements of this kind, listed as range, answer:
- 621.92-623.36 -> 58.9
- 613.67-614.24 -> 52.7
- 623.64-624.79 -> 60.3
